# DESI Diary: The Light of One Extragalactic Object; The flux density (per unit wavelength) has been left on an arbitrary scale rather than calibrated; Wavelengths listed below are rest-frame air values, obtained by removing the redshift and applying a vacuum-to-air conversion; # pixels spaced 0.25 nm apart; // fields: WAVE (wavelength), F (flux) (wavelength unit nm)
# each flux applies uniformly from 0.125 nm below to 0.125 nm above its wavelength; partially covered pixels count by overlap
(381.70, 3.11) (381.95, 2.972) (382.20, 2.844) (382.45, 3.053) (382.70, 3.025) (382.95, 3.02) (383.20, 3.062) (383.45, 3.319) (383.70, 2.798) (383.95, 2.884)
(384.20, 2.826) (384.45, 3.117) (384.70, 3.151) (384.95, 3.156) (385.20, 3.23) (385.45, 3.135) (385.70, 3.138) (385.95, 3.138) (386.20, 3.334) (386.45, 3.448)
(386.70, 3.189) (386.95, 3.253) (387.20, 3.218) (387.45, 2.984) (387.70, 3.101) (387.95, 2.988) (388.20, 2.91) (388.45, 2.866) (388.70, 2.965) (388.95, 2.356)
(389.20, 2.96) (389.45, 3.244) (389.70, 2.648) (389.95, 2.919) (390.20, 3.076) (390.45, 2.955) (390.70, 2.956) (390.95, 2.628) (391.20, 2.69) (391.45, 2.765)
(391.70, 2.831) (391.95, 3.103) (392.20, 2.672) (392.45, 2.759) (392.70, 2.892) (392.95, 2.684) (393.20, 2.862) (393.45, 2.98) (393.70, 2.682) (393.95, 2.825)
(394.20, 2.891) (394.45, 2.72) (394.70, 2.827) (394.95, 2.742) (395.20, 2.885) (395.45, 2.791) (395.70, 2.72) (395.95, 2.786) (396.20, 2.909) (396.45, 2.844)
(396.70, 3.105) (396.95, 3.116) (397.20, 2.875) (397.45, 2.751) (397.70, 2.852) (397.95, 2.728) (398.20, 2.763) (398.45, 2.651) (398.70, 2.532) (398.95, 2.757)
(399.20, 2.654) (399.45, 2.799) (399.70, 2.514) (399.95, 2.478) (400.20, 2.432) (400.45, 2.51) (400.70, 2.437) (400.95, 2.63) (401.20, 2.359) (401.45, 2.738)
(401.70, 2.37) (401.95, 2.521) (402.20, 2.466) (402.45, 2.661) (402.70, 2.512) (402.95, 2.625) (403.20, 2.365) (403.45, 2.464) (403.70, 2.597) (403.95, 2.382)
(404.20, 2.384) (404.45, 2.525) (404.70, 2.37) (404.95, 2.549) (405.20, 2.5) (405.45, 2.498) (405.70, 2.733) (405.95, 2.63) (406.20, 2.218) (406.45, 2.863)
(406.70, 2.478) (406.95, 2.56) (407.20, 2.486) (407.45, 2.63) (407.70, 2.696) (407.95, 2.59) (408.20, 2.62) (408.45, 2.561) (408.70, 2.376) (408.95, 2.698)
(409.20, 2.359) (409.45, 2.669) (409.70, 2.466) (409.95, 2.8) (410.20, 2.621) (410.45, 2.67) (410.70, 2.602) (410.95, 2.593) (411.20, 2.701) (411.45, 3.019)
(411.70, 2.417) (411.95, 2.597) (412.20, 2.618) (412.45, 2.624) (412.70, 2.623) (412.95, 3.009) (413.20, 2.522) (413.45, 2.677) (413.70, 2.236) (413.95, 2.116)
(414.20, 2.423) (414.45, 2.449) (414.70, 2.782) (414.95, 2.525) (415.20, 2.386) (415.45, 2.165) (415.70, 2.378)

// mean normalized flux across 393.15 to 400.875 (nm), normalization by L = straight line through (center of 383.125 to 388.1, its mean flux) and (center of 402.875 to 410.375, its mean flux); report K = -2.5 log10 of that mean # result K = 0.022 mag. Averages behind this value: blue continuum 3.12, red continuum 2.54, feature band 2.75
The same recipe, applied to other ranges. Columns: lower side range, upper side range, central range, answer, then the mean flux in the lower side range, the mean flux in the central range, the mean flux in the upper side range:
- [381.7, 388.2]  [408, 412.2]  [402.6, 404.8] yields 0.110 mag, 3.09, 2.47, 2.61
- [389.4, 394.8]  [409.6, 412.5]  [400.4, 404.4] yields 0.097 mag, 2.84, 2.5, 2.65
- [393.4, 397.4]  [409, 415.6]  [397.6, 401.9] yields 0.073 mag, 2.85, 2.6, 2.57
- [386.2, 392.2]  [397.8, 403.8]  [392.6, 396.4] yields -0.013 mag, 2.96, 2.81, 2.57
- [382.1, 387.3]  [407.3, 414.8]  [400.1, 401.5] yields 0.117 mag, 3.11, 2.51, 2.59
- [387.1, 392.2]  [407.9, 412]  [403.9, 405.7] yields 0.085 mag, 2.9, 2.48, 2.61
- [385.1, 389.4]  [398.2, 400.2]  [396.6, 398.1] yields -0.080 mag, 3.07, 2.9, 2.62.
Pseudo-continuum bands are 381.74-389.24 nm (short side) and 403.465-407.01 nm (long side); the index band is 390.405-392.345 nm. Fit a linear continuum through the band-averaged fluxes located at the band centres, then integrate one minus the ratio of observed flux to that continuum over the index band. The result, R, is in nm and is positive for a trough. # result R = 0.05 nm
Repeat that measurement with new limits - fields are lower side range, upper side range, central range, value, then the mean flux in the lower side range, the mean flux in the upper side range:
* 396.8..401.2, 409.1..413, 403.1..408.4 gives 0.25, 2.67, 2.64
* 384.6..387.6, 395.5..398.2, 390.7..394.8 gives 0.25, 3.2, 2.86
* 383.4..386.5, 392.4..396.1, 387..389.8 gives 0.06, 3.12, 2.8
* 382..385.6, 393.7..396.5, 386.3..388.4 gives -0.11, 3.04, 2.81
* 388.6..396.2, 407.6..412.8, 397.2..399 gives 0.02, 2.83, 2.61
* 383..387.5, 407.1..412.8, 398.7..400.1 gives 0.10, 3.13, 2.61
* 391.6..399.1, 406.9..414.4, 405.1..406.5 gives 0.05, 2.82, 2.58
